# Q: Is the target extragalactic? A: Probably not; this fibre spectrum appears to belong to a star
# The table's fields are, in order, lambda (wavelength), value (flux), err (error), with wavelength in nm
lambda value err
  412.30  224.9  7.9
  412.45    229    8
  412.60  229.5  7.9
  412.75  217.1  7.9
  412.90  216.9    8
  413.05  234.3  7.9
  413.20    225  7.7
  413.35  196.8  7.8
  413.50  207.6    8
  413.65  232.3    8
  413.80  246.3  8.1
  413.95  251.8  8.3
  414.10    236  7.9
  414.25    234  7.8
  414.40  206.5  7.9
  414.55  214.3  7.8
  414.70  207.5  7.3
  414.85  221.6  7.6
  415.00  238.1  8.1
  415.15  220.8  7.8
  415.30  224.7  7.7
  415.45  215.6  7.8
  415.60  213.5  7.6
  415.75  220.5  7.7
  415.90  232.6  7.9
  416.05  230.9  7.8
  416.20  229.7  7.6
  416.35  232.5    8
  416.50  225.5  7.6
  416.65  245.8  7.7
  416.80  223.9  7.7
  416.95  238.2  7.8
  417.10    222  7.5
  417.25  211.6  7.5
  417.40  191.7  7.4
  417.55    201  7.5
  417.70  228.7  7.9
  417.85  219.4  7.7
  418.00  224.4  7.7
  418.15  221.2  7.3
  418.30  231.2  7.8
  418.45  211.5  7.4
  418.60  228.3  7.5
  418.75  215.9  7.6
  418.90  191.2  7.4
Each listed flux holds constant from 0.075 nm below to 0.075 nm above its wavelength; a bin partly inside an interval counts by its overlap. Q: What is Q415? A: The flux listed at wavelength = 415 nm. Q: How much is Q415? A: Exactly 238.1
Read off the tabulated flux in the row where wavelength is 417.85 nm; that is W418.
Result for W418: 219.4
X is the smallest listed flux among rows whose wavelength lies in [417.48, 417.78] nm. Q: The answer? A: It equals 201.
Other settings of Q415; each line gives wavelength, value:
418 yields 224.4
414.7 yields 207.5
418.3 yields 231.2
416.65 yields 245.8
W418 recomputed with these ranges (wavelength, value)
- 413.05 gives 234.3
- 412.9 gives 216.9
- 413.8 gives 246.3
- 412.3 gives 224.9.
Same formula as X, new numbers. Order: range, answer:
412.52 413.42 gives 196.8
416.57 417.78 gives 191.7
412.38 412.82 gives 217.1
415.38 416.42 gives 213.5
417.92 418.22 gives 221.2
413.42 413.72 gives 207.6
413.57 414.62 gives 206.5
